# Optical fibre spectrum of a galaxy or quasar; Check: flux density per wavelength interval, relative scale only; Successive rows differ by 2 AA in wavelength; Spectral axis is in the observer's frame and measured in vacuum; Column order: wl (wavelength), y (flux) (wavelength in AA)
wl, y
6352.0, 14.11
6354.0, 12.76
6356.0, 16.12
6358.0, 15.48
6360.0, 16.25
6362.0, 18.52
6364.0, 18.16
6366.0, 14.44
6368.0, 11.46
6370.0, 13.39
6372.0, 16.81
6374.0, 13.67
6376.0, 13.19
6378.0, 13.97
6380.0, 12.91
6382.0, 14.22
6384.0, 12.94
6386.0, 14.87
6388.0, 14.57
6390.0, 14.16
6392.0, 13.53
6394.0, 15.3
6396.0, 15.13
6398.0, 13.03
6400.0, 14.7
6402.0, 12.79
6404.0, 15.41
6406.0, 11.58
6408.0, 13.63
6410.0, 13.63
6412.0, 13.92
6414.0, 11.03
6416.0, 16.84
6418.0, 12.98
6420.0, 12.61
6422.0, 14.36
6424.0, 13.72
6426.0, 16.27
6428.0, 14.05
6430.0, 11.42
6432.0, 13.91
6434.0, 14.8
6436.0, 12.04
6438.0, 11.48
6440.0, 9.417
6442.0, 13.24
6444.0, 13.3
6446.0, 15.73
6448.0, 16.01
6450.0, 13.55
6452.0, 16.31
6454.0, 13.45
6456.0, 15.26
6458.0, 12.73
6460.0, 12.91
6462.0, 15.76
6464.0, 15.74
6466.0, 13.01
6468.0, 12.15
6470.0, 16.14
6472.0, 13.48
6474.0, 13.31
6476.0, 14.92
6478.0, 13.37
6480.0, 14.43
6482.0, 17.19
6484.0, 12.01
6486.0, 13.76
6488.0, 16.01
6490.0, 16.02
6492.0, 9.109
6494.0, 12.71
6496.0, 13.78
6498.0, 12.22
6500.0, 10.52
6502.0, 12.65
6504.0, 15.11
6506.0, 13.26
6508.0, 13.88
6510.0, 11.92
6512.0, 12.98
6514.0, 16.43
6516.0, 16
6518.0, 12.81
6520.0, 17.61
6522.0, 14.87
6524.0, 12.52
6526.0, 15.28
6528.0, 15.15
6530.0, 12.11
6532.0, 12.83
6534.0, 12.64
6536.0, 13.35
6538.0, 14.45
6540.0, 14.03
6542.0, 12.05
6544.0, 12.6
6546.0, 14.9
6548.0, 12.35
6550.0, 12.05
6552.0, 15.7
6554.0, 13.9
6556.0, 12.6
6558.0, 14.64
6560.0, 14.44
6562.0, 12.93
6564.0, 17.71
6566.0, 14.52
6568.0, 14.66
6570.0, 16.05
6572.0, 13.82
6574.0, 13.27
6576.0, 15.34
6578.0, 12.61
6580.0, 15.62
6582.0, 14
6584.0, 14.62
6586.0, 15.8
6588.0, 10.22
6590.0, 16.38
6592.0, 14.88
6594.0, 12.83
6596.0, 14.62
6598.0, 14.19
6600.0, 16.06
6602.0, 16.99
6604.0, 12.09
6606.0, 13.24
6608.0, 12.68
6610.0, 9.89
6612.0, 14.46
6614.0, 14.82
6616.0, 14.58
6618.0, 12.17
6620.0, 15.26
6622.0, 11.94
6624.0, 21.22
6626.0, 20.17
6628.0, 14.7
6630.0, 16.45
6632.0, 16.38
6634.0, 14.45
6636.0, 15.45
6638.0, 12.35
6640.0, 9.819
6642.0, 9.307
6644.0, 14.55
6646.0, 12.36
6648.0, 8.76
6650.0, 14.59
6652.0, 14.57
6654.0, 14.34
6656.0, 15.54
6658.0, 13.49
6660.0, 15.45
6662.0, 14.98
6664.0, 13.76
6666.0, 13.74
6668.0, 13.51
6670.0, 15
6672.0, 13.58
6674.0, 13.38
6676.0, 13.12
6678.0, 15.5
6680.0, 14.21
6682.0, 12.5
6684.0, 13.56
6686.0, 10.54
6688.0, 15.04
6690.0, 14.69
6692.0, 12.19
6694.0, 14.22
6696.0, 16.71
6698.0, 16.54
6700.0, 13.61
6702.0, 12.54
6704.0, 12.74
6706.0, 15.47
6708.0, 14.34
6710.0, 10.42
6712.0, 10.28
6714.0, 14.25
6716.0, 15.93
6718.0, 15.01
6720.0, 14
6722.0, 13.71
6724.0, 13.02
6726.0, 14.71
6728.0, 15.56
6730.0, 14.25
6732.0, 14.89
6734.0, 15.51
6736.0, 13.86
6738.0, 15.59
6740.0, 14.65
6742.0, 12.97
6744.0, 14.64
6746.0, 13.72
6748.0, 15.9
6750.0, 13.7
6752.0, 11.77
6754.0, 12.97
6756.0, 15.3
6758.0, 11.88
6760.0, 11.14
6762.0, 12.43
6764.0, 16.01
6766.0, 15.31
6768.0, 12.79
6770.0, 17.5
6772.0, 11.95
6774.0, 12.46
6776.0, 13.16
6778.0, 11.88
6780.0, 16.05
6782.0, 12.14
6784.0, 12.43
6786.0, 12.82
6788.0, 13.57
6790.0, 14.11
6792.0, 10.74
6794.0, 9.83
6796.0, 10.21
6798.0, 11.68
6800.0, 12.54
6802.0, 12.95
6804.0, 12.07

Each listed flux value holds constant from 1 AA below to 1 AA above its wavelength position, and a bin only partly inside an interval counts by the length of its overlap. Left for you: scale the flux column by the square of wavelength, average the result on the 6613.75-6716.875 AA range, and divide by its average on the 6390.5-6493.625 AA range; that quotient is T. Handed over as 1.08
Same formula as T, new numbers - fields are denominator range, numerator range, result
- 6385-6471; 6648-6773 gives 1.10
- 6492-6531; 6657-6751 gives 1.09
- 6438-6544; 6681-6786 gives 1.08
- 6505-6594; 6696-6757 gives 1.06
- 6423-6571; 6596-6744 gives 1.07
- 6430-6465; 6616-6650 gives 1.08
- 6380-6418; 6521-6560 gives 1.02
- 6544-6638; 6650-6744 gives 1.00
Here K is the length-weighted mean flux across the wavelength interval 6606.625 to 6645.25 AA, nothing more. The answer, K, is 14.2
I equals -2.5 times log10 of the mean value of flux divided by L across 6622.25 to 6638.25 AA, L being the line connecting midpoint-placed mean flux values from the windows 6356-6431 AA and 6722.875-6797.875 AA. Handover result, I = -0.19 mag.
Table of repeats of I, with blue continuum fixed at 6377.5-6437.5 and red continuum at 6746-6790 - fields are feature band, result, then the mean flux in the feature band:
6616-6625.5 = -0.13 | 15.4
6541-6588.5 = -0.03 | 14.1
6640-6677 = 0.01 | 13.5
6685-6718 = -0.02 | 13.8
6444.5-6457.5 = -0.09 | 14.9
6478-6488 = -0.05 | 14.4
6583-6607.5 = -0.05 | 14.3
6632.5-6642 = 0.07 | 12.8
